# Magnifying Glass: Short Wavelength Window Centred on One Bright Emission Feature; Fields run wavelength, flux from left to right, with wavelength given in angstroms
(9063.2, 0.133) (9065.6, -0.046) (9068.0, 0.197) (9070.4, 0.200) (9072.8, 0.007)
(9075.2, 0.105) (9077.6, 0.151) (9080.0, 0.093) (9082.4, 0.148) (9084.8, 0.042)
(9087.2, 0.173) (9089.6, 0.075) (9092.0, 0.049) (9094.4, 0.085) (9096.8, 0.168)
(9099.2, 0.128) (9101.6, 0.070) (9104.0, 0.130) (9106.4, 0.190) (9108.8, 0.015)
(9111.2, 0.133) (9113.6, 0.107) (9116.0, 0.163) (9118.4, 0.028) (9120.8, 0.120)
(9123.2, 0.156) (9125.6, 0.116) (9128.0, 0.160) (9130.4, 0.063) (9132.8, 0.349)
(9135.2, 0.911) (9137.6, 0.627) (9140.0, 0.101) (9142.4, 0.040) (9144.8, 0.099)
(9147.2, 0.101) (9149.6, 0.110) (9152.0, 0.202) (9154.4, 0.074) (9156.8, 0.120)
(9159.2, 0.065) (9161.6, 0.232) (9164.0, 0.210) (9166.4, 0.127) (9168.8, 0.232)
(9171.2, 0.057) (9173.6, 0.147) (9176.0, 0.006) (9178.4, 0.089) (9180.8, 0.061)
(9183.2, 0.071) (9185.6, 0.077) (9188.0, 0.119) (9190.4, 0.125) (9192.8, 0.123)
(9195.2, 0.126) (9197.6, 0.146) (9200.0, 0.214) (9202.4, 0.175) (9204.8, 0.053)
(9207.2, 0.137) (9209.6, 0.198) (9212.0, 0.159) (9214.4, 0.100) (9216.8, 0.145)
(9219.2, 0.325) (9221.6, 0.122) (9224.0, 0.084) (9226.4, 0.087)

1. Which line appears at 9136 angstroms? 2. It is H-beta 4861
